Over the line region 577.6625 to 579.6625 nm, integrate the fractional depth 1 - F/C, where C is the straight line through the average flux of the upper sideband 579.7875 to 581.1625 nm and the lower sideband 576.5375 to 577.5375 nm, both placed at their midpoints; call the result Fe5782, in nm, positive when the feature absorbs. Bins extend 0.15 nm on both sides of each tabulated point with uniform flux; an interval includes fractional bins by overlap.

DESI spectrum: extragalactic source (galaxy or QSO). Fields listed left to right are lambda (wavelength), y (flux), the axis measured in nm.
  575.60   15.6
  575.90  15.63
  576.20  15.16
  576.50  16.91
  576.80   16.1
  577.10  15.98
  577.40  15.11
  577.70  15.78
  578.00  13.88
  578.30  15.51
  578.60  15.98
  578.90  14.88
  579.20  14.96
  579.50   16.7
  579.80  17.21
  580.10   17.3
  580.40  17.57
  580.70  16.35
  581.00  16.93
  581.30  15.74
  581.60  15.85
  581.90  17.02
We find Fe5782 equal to 0.13 nm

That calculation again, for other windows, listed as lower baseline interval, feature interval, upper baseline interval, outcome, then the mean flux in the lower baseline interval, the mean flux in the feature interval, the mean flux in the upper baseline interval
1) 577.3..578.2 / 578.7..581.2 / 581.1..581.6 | -0.15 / 14.9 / 16.5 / 15.9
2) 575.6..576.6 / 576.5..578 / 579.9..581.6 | 0.03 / 15.8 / 15.7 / 16.7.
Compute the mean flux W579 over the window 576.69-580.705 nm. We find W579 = 15.9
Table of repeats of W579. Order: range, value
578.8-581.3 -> 16.5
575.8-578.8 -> 15.6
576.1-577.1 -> 16.1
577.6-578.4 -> 15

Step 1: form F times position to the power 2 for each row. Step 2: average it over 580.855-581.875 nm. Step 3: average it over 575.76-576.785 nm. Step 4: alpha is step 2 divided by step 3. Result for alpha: 1.04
